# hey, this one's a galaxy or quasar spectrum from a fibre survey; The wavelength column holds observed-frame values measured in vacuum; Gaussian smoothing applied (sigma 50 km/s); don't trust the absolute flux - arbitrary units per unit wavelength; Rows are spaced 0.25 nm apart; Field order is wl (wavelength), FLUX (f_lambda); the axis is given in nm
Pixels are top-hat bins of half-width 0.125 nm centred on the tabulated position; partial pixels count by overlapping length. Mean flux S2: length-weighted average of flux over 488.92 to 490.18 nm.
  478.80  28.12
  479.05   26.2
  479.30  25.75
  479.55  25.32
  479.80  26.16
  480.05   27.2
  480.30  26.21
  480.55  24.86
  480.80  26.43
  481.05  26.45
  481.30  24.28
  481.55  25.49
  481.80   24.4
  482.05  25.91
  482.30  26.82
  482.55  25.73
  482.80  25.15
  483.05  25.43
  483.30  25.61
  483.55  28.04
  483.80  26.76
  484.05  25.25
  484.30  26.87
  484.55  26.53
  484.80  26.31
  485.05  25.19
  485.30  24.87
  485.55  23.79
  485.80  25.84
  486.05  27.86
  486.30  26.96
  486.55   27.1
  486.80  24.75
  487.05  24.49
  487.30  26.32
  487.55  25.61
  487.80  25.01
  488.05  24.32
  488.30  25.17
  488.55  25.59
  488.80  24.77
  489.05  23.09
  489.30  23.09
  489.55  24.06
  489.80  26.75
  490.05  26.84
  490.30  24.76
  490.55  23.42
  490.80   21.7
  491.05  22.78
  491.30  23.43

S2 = 24.8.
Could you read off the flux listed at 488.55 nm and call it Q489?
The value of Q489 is 25.59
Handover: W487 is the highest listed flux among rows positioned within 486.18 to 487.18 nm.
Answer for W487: 27.1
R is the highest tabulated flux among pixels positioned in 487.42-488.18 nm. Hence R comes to 25.61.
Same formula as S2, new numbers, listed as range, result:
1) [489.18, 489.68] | 23.6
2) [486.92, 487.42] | 25.4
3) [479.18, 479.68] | 25.5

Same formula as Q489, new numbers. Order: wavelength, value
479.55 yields 25.32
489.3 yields 23.09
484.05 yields 25.25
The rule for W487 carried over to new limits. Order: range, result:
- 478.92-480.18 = 27.2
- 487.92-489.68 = 25.59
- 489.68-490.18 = 26.84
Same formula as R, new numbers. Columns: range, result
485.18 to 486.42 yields 27.86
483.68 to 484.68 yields 26.87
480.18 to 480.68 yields 26.21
